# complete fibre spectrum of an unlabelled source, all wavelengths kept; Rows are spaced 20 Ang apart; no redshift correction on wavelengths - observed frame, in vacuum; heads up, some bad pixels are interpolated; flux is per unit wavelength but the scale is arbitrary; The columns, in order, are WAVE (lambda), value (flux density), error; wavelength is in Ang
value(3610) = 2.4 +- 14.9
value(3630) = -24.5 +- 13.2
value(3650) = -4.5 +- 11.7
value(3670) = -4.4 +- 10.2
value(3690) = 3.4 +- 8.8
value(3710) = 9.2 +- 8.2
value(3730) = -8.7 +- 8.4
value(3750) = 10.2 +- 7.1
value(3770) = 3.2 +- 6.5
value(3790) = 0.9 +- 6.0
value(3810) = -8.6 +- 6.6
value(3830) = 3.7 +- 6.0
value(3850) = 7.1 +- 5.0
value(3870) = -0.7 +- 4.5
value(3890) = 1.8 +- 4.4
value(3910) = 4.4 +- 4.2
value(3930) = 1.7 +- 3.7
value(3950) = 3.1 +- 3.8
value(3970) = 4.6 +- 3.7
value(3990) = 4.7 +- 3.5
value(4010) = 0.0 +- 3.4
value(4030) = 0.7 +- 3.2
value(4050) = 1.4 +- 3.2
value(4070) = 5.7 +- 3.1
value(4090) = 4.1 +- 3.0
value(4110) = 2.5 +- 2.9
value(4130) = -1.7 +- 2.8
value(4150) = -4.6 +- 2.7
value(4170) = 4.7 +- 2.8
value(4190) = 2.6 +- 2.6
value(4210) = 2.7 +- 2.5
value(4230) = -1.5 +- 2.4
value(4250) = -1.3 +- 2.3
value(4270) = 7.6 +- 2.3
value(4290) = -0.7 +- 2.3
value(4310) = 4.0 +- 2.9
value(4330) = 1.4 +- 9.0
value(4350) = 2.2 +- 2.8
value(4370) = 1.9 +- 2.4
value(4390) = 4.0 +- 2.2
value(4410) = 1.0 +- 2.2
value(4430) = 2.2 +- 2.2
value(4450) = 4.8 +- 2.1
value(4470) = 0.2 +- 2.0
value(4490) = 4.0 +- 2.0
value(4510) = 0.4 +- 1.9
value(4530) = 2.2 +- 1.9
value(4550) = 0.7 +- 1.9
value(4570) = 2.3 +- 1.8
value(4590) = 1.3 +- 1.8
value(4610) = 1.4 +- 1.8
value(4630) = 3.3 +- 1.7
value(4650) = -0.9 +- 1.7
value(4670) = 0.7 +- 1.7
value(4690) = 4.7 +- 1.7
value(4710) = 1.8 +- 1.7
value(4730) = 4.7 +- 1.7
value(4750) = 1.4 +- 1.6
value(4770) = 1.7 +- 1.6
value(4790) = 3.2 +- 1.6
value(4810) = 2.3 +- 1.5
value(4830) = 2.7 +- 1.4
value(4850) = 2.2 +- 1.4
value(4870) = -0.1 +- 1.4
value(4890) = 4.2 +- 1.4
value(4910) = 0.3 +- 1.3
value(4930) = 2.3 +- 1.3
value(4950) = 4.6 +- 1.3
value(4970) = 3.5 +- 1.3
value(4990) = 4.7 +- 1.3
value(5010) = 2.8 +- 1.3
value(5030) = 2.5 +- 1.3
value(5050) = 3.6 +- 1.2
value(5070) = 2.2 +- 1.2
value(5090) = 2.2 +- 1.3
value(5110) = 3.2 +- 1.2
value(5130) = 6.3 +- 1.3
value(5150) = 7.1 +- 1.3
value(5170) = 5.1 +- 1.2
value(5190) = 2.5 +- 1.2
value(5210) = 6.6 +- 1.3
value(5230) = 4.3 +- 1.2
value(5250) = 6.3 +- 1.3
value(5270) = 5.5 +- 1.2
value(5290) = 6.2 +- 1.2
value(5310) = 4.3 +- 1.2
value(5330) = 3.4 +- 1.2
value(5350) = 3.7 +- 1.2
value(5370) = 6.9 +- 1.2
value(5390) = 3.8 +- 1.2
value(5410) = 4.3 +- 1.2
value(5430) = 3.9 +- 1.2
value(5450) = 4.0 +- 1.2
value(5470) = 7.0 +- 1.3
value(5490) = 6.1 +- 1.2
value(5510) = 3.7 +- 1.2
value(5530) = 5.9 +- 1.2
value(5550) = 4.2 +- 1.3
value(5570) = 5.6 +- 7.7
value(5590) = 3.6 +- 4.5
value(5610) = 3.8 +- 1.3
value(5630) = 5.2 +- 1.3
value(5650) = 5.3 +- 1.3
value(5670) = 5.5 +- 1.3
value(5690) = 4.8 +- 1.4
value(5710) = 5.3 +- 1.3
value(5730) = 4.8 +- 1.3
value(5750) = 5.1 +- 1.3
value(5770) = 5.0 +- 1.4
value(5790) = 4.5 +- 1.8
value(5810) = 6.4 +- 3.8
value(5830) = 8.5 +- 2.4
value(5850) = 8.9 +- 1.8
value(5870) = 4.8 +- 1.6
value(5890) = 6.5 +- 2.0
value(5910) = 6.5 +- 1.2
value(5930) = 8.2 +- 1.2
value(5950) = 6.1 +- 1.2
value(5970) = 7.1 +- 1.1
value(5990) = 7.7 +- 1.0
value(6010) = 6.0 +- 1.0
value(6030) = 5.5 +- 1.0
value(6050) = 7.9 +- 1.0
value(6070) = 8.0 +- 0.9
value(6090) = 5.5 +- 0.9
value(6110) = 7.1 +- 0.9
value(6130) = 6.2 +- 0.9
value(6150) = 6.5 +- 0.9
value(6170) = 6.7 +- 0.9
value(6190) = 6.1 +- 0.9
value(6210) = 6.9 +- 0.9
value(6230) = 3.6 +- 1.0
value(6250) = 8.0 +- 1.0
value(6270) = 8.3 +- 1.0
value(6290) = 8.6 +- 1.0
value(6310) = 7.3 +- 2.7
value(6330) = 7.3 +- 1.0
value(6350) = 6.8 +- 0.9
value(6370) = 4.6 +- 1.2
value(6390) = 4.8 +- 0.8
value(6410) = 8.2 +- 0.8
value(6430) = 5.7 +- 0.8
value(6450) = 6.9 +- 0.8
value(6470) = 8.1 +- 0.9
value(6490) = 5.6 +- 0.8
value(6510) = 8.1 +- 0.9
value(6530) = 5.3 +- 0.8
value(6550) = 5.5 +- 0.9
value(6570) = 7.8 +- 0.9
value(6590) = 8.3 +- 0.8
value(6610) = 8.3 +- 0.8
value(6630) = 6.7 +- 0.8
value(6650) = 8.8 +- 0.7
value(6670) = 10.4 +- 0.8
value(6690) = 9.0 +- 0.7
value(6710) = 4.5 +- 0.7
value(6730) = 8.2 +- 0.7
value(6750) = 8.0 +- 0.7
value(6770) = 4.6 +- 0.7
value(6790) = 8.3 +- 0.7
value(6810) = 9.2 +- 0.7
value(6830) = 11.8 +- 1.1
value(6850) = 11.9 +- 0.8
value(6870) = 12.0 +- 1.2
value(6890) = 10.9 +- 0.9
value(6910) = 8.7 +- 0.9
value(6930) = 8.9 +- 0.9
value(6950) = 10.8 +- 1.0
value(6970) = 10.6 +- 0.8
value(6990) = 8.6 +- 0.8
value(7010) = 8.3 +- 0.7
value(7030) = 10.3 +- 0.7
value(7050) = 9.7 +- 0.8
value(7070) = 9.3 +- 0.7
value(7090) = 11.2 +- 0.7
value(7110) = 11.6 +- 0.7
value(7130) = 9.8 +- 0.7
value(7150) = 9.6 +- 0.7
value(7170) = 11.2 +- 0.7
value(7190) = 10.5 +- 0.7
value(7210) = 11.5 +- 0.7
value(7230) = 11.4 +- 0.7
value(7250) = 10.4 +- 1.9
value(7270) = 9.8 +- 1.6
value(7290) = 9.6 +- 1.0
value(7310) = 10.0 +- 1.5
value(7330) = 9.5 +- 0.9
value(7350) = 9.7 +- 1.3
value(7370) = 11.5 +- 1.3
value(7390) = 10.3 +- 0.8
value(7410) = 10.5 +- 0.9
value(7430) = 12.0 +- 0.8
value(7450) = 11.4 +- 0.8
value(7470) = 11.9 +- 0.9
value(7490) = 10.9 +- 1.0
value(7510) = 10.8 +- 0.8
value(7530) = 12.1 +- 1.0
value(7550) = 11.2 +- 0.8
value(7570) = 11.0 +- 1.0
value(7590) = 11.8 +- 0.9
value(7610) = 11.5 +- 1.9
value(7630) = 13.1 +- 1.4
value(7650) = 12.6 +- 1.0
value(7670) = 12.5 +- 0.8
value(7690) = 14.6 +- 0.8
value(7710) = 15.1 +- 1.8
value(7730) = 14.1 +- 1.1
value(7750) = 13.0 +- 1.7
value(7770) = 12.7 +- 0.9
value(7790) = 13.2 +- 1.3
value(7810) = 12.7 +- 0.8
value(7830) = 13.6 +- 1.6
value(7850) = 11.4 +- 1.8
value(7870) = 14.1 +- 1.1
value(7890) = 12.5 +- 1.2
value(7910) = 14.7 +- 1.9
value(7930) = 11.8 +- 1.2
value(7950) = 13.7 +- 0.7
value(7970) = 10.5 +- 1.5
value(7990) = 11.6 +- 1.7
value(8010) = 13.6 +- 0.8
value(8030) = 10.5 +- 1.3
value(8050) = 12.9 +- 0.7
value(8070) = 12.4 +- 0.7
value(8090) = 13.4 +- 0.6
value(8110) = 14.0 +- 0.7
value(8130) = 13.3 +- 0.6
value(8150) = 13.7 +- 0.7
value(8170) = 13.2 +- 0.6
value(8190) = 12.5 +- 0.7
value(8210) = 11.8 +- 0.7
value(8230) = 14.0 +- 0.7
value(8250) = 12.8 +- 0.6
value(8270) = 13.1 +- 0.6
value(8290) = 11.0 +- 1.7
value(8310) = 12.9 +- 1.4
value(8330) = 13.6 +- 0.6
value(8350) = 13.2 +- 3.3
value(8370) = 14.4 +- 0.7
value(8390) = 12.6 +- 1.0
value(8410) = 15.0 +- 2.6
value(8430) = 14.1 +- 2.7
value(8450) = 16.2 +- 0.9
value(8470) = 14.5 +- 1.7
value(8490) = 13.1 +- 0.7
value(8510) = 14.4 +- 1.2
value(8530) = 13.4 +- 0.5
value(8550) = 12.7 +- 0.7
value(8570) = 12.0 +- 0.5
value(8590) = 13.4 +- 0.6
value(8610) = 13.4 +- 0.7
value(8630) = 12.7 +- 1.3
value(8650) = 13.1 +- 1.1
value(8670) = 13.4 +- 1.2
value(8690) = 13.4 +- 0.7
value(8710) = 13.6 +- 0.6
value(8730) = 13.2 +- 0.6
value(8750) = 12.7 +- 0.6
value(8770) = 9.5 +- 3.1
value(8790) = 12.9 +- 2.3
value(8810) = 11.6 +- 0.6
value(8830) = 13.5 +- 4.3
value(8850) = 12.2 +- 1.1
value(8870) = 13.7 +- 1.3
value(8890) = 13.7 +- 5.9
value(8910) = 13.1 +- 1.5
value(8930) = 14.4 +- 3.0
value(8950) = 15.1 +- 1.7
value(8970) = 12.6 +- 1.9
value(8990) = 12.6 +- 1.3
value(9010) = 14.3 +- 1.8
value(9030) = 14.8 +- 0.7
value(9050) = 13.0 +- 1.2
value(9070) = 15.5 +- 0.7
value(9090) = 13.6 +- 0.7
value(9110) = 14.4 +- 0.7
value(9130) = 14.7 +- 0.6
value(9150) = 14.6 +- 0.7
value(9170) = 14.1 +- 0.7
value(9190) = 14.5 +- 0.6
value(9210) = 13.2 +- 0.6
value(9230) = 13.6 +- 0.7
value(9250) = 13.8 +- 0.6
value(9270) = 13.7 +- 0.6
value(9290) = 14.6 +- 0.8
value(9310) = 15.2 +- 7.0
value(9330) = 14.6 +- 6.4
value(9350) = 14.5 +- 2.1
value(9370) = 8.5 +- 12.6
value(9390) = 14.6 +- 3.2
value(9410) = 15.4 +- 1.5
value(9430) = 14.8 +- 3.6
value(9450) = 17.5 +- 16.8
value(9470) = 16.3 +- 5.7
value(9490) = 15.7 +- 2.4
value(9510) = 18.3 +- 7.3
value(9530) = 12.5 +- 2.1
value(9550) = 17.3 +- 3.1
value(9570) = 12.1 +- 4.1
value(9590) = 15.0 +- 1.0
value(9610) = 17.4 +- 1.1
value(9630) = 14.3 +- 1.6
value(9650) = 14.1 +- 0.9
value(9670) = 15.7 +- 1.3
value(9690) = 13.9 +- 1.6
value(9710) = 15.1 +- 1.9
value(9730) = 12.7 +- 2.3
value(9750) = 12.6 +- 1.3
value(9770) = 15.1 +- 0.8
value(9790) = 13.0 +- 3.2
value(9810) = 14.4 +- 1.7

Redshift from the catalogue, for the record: 0.71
